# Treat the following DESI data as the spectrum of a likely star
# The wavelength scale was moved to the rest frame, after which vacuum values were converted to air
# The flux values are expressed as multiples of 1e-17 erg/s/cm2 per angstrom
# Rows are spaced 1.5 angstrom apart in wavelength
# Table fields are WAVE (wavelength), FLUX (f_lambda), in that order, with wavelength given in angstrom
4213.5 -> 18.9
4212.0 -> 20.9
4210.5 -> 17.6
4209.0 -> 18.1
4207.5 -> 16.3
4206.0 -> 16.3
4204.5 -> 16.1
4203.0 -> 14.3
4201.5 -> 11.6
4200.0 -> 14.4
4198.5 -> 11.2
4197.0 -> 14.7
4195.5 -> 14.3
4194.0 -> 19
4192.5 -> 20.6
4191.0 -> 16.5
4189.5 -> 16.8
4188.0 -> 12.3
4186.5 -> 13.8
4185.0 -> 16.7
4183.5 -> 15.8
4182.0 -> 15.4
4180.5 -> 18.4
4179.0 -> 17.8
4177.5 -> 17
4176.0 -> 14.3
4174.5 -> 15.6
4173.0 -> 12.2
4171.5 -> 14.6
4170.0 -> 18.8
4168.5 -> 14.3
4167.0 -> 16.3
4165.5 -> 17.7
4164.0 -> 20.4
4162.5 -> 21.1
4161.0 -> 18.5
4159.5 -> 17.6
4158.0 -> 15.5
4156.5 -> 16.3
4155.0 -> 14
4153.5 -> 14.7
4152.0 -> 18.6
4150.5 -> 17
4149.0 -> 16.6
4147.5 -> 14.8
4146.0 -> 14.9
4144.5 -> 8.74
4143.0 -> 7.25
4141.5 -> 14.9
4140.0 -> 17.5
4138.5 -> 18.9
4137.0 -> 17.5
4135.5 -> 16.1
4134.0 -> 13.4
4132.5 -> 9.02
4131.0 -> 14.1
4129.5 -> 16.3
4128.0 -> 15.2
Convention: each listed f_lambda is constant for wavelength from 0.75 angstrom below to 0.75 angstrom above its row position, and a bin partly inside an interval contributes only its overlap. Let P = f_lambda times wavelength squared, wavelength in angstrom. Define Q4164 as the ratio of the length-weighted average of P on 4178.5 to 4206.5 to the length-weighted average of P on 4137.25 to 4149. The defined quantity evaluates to 1.12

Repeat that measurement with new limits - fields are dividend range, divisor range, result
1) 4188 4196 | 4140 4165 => 1.10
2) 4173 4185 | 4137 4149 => 1.15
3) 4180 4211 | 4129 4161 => 1.07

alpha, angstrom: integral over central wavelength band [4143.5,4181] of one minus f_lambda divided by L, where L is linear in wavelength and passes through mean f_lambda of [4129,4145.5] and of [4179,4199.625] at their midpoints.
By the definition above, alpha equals -3.2 angstrom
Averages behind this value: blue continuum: 14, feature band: 16.2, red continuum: 15.9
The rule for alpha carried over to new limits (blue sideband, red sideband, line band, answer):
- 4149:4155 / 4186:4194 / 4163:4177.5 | 0.2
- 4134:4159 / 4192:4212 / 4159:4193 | -2.3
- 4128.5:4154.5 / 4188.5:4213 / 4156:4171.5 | -2.3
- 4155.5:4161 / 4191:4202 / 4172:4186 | 0.0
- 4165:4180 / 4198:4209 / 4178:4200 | -1.0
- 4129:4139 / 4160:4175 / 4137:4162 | 0.6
